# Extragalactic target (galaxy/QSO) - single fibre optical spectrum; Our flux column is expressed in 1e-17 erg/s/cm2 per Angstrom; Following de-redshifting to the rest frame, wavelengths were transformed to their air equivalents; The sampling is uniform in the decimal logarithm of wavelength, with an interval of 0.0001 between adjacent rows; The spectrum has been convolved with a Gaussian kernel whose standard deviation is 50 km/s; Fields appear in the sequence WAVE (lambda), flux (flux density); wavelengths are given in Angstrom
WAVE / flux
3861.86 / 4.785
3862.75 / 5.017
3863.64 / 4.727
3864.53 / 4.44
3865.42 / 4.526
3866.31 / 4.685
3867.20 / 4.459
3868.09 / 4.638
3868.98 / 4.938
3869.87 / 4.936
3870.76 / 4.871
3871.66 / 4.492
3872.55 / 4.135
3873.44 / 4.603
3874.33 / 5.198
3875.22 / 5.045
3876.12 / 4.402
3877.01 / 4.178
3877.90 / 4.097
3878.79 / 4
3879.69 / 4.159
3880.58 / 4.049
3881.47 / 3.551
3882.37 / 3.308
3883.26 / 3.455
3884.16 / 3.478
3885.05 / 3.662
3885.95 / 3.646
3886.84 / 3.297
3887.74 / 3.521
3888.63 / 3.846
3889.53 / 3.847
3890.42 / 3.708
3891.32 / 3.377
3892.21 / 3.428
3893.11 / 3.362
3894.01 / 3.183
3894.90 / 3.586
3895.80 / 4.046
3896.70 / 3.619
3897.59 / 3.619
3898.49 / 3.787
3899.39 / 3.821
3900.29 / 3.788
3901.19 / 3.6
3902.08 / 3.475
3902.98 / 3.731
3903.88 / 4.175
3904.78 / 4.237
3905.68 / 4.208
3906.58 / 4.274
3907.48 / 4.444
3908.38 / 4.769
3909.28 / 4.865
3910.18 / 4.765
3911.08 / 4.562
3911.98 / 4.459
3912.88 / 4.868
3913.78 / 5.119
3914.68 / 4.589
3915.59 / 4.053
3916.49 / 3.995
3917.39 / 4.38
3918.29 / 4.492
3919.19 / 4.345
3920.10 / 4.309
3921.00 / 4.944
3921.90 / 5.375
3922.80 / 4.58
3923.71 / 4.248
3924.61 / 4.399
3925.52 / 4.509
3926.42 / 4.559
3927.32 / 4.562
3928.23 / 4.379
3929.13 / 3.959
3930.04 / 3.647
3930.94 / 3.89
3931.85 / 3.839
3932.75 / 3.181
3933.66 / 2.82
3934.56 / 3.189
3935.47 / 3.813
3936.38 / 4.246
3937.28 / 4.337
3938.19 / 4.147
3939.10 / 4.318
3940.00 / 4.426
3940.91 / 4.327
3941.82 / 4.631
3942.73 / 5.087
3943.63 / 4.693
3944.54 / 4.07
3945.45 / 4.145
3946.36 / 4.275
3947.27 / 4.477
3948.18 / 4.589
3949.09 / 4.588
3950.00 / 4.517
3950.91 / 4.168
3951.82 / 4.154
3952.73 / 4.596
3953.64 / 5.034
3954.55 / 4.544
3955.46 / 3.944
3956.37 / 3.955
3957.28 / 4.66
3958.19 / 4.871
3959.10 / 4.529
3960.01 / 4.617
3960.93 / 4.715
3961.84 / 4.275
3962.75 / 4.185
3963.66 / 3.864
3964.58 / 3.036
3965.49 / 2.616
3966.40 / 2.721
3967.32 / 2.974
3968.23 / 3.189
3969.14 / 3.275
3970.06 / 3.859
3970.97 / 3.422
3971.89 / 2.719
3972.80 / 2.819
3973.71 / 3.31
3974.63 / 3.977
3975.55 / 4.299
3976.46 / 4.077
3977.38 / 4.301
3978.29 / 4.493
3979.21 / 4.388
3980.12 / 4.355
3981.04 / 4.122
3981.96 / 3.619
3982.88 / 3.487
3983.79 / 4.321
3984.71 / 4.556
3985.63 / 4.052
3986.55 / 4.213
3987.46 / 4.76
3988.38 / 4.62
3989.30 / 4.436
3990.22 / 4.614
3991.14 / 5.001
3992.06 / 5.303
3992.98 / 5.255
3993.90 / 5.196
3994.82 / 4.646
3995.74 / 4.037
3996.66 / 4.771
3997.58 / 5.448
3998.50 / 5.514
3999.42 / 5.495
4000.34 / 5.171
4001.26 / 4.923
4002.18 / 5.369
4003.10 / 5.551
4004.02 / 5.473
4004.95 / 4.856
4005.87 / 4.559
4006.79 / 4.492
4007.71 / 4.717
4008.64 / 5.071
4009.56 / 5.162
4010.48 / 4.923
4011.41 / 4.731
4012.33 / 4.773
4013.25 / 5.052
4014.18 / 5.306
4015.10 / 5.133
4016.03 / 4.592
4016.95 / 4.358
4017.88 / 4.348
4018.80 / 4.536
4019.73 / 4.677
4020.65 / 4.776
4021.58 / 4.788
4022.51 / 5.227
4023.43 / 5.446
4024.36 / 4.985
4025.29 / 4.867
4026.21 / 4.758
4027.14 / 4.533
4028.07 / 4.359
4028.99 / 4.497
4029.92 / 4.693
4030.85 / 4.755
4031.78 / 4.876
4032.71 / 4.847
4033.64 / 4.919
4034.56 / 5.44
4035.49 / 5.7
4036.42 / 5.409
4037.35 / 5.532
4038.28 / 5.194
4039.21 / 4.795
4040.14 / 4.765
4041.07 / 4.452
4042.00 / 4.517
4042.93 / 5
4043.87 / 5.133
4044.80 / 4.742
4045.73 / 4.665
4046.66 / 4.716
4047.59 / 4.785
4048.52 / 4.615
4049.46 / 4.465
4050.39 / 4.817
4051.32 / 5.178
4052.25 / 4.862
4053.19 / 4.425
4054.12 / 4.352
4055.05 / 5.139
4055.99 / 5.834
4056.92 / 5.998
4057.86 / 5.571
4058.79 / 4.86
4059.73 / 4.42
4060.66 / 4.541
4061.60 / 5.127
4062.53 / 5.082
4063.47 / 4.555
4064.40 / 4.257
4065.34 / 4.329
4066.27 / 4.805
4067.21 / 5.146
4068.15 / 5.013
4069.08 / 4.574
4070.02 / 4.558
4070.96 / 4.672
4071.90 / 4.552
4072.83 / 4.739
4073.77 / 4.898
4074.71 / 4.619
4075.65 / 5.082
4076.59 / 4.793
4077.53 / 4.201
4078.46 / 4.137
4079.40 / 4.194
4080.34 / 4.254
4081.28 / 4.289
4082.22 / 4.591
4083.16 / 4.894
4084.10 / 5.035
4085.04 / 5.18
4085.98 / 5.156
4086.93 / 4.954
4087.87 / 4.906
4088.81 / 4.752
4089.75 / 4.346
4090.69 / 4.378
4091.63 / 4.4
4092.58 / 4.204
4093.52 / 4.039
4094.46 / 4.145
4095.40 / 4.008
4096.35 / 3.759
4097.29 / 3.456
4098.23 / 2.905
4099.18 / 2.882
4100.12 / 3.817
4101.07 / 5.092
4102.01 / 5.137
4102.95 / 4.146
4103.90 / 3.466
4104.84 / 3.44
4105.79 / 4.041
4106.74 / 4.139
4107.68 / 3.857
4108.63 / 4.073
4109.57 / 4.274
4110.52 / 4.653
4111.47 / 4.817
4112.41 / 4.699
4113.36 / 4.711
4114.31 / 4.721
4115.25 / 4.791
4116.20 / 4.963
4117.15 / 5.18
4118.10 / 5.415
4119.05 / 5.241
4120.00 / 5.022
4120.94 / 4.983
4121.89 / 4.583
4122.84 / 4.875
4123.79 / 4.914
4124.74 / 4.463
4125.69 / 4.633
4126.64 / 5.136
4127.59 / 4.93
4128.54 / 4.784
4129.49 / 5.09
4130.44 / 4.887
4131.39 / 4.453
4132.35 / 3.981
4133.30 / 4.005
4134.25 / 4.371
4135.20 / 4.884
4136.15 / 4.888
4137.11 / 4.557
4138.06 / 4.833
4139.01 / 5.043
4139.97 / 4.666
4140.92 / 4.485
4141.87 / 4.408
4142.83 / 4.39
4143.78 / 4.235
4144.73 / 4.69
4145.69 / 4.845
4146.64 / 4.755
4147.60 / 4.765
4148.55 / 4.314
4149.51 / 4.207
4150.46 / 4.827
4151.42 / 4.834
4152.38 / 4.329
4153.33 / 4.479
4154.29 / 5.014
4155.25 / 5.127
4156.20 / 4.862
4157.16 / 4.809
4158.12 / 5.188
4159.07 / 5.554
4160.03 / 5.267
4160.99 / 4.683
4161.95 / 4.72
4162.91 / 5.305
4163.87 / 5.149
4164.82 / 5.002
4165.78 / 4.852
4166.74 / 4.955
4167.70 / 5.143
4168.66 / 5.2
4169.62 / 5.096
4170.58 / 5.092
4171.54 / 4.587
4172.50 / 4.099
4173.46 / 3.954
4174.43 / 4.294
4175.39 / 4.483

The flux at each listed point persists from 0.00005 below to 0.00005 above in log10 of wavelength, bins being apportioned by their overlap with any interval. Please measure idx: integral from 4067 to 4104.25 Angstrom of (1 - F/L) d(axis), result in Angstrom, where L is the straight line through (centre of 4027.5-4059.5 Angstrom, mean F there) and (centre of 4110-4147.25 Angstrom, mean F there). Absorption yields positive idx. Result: 3.1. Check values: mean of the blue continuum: 4.93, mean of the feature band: 4.43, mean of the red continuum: 4.74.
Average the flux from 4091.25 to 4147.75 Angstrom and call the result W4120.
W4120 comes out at 4.48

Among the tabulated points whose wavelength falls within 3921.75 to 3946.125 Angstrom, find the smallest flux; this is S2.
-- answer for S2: 2.82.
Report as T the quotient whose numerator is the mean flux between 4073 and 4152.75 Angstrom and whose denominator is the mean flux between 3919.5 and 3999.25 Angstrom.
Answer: 1.07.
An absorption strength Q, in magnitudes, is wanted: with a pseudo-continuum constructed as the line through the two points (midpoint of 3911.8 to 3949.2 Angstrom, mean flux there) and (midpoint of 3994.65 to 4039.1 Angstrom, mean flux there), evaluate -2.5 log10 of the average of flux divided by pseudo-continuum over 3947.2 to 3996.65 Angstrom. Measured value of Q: 0.11 mag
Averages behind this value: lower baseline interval 4.3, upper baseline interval 4.95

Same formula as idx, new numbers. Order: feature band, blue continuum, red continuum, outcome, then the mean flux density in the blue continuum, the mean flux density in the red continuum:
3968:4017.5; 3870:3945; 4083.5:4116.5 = -3.7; 4.12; 4.32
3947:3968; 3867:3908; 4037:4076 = 0.9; 3.98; 4.84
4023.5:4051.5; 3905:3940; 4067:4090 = -1.7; 4.3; 4.7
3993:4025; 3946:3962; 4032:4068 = -1.5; 4.48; 4.92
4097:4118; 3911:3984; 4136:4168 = 1.7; 4.14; 4.8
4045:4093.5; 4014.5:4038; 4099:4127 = -0.1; 4.89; 4.55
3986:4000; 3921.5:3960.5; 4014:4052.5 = -0.8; 4.3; 4.86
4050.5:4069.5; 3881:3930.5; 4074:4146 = -2.1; 4.07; 4.52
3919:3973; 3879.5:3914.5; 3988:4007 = 3.9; 3.92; 5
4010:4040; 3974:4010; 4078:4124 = -1.9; 4.68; 4.44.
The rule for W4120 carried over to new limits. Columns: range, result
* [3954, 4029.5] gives 4.46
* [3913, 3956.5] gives 4.31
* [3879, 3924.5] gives 4.04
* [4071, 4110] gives 4.33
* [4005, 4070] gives 4.86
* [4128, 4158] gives 4.65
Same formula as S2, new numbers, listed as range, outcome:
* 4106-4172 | 3.857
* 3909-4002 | 2.616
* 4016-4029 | 4.348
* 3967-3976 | 2.719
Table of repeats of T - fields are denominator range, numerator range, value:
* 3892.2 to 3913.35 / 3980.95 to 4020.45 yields 1.18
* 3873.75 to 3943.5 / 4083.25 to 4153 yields 1.10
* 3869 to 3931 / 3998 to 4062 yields 1.19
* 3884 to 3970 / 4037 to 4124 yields 1.13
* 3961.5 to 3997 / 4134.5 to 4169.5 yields 1.20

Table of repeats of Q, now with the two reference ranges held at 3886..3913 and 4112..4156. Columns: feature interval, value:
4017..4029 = -0.096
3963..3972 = 0.283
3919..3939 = -0.032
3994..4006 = -0.189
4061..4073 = -0.053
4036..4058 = -0.119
